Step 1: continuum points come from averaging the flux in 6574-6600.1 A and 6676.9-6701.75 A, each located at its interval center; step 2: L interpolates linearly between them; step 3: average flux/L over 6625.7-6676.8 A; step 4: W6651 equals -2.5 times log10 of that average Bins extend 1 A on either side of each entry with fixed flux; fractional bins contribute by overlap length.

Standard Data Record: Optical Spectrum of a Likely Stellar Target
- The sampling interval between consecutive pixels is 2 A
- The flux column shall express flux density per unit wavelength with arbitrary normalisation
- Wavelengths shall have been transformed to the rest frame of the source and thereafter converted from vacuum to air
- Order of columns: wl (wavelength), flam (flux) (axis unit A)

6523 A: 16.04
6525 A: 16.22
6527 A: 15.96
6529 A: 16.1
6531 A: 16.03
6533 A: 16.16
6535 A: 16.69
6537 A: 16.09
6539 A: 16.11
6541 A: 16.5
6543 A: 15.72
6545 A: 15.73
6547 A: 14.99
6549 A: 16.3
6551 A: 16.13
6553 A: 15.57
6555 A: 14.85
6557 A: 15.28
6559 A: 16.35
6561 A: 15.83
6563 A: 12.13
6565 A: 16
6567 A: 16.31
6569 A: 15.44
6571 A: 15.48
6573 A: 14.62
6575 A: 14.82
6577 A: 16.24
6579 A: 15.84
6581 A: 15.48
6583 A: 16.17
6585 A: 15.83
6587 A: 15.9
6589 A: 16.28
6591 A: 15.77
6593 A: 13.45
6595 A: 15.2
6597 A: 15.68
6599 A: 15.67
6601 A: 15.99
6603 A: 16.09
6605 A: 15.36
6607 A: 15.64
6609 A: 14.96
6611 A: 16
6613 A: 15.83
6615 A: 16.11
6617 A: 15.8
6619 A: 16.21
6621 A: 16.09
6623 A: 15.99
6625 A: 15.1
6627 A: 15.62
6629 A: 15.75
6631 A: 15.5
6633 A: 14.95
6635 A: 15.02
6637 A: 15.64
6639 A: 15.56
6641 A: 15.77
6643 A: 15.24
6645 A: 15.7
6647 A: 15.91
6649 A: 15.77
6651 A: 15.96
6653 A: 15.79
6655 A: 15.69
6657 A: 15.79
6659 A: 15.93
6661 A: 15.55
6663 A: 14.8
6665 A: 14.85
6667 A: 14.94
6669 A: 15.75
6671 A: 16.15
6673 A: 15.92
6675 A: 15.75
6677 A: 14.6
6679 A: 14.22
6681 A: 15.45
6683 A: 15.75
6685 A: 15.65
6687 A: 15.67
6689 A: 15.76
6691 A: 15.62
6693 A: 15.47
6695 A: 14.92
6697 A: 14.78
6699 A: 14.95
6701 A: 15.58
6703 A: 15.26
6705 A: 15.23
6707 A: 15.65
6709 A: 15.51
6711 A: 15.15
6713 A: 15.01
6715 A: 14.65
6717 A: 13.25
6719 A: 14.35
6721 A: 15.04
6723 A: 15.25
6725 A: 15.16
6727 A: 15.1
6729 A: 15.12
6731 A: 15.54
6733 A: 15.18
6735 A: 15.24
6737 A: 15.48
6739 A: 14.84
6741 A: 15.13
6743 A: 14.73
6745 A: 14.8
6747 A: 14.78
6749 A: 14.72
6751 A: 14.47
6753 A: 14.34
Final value -0.01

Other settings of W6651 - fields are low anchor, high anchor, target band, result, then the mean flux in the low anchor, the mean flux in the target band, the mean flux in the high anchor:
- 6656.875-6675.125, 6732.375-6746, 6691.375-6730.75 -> 0.01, 15.5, 15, 15.1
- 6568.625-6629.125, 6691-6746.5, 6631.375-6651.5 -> -0.01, 15.6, 15.5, 15.1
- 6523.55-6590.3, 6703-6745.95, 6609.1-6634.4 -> -0.02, 15.7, 15.7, 15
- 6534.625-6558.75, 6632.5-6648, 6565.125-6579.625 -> 0.01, 15.8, 15.6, 15.5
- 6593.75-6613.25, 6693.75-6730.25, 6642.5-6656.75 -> -0.03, 15.6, 15.7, 15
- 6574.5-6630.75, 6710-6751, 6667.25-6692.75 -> -0.02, 15.7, 15.5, 14.9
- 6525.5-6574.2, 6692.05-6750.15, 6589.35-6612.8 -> 0.00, 15.7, 15.5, 15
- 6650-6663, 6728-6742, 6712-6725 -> 0.05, 15.7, 14.6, 15.2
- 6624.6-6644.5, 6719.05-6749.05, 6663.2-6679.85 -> 0.00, 15.4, 15.3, 15.1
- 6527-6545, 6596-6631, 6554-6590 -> 0.03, 16.1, 15.5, 15.8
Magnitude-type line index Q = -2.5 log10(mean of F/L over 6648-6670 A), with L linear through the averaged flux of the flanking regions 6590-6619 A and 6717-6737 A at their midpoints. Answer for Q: -0.014 mag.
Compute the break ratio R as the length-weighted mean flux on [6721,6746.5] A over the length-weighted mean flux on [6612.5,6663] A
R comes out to 0.96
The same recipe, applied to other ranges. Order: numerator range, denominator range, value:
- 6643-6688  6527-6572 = 0.99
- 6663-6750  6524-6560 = 0.95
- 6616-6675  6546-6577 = 1.02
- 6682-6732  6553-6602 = 0.98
